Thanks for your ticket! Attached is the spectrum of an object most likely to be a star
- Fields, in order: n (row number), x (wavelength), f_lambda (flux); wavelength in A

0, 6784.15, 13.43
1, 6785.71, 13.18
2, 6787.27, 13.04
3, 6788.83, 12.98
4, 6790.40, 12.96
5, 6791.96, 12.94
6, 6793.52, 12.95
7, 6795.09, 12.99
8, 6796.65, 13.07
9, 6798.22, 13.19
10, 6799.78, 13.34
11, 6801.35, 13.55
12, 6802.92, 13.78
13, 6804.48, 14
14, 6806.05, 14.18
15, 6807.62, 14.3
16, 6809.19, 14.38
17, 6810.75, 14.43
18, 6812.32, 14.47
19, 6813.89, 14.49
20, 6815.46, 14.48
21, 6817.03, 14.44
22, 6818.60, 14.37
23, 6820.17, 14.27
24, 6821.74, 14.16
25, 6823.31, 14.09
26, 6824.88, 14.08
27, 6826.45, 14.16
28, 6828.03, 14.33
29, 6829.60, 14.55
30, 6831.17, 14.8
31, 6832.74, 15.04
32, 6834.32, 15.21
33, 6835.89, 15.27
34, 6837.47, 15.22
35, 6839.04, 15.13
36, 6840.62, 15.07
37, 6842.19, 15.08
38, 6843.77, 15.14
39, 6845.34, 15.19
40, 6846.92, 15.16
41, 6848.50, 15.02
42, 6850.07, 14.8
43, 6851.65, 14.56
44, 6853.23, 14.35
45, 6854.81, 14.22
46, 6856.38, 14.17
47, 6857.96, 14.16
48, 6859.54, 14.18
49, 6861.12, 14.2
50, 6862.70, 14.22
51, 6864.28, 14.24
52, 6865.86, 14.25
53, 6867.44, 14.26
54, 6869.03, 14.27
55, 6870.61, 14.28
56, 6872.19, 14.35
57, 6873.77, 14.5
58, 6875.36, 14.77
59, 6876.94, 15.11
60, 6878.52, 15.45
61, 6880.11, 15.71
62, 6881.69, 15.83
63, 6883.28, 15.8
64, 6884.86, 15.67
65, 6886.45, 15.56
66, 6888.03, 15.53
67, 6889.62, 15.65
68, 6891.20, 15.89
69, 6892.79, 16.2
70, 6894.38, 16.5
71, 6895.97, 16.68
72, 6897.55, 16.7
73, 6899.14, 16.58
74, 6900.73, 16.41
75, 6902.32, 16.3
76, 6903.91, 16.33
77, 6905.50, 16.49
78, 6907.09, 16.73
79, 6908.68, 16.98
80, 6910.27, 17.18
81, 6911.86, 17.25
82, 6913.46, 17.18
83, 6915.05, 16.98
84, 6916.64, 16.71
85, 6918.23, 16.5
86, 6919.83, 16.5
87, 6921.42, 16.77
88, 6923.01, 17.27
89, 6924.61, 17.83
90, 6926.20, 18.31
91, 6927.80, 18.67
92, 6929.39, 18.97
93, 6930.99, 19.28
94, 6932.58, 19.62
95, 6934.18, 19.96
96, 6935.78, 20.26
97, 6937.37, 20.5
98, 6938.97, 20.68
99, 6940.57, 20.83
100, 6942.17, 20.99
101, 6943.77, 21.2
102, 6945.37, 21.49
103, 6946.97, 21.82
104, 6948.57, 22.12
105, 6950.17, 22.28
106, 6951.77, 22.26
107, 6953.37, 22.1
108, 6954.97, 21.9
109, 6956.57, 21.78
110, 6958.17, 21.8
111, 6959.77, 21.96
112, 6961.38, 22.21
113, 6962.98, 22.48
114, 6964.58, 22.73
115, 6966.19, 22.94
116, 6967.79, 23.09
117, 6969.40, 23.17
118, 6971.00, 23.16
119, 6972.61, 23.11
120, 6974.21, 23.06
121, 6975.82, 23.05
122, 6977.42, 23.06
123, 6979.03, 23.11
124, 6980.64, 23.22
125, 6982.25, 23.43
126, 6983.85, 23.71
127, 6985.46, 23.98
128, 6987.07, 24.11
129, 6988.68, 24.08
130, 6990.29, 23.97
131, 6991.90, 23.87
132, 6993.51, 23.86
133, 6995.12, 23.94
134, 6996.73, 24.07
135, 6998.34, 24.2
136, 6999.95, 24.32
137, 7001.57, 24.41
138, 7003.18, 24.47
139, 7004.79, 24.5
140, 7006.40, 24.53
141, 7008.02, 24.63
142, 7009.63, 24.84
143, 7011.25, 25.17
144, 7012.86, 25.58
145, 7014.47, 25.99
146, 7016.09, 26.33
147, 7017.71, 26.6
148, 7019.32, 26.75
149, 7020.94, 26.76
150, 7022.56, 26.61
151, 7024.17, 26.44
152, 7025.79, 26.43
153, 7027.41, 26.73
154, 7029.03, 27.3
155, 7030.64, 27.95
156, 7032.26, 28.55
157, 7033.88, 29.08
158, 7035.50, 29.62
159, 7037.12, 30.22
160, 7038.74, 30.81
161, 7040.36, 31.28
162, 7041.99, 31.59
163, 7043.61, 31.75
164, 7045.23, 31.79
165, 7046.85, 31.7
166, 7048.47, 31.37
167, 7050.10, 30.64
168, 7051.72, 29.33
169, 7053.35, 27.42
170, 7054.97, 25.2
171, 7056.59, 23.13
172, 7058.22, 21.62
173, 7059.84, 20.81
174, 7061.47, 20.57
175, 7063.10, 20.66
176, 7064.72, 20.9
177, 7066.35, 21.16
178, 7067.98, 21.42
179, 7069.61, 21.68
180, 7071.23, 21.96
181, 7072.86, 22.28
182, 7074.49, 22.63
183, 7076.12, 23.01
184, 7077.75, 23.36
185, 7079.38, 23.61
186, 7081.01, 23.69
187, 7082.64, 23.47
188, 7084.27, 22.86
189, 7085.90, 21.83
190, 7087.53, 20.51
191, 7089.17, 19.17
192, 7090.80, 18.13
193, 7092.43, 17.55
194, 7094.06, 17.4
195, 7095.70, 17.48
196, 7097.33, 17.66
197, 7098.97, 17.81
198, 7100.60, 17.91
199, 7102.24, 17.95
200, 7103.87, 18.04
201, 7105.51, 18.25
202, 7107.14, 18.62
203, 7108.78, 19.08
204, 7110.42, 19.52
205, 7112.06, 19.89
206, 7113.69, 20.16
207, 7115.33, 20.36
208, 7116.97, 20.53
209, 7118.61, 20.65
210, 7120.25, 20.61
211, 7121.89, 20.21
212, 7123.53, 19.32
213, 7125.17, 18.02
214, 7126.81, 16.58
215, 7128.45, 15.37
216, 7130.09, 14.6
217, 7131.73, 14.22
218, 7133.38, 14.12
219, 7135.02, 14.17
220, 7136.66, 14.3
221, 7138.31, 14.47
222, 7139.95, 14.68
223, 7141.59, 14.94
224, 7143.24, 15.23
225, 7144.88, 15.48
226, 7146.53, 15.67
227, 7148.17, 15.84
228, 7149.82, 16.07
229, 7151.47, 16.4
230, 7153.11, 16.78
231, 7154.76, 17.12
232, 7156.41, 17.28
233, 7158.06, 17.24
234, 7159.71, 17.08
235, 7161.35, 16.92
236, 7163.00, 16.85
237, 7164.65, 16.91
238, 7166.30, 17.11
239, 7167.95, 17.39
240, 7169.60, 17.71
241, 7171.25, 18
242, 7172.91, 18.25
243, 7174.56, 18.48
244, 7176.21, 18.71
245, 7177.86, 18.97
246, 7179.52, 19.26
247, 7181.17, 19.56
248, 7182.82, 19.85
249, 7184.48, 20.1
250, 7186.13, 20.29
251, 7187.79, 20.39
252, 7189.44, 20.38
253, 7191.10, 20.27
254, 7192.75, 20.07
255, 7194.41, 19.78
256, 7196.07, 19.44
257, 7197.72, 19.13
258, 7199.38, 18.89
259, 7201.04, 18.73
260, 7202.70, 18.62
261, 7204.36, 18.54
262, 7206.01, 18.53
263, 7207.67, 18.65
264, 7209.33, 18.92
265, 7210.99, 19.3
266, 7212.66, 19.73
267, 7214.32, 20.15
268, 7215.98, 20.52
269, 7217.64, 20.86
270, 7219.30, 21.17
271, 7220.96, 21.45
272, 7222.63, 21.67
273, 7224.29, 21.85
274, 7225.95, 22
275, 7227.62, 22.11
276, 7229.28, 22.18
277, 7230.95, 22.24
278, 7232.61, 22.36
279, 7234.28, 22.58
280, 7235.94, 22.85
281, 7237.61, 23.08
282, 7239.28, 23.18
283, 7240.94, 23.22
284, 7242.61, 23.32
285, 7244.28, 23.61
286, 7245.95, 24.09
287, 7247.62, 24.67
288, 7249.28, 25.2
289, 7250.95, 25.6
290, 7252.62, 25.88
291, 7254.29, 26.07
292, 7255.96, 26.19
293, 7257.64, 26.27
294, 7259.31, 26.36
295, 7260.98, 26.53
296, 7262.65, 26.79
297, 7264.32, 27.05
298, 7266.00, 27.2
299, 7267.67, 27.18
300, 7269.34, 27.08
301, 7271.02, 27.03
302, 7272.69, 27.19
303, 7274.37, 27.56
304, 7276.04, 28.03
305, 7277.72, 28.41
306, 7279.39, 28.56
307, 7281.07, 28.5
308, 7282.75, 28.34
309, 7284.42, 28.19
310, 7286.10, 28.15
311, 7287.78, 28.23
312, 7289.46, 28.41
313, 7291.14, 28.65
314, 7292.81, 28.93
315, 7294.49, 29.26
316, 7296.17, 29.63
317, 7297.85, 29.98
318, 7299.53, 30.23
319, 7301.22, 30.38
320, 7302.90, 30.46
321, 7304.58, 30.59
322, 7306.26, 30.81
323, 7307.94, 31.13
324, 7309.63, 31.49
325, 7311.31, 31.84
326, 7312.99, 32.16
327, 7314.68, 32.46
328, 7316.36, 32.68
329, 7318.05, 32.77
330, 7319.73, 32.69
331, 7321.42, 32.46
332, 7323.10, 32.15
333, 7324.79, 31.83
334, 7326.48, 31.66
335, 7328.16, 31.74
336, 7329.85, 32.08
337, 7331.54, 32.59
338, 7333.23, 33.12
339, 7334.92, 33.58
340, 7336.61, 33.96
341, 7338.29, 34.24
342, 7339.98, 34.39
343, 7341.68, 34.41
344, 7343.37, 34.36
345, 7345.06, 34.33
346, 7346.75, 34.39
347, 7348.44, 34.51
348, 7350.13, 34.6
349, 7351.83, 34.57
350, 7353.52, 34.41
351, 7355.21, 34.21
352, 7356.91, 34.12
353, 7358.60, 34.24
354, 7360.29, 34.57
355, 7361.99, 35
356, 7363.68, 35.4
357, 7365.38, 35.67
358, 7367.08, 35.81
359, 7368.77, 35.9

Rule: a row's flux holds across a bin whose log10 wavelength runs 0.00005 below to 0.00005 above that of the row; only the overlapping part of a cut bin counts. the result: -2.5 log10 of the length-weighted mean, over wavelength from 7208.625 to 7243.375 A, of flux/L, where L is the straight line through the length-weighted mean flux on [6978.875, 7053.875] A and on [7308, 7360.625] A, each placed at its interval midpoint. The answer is 0.39 mag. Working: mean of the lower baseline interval 26.7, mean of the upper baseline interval 33.3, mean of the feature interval 21.7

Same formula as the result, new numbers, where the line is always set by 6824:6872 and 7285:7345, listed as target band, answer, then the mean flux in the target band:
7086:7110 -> 0.27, 18.4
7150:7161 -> 0.46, 16.9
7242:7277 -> 0.13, 26.2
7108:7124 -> 0.21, 20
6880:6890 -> 0.02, 15.7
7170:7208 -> 0.37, 19.2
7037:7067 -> -0.22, 26.9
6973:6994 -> -0.20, 23.6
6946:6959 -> -0.19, 22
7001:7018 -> -0.22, 25.2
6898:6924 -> 0.01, 16.8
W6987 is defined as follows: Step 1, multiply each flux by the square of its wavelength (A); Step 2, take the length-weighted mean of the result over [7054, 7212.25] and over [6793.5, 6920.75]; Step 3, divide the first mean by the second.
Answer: 1.4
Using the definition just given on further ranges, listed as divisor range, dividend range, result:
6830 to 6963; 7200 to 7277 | 1.50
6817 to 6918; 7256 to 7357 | 2.27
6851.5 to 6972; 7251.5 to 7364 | 1.92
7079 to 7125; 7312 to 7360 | 1.81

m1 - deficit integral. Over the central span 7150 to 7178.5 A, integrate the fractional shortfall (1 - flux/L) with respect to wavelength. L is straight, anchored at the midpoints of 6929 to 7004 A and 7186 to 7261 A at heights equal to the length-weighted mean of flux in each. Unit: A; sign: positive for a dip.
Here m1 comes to 5.91 A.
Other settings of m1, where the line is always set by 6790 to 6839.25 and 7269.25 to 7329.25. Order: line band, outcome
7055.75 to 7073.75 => 0.7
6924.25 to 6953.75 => -3.7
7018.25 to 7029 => -2.9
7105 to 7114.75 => 1.8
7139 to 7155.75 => 6.2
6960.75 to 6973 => -2.4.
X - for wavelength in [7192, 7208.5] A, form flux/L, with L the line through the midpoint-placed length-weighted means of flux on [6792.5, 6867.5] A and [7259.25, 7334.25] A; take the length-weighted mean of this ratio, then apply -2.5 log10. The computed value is 0.36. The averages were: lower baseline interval 14.4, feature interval 19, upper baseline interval 29.8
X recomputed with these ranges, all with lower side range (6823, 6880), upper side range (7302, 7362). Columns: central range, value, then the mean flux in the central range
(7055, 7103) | 0.12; 20.8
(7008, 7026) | -0.23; 26.1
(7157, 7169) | 0.48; 17.1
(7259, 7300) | 0.11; 28.1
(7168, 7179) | 0.42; 18.3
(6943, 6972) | -0.19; 22.3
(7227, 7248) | 0.27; 23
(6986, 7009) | -0.19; 24.2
